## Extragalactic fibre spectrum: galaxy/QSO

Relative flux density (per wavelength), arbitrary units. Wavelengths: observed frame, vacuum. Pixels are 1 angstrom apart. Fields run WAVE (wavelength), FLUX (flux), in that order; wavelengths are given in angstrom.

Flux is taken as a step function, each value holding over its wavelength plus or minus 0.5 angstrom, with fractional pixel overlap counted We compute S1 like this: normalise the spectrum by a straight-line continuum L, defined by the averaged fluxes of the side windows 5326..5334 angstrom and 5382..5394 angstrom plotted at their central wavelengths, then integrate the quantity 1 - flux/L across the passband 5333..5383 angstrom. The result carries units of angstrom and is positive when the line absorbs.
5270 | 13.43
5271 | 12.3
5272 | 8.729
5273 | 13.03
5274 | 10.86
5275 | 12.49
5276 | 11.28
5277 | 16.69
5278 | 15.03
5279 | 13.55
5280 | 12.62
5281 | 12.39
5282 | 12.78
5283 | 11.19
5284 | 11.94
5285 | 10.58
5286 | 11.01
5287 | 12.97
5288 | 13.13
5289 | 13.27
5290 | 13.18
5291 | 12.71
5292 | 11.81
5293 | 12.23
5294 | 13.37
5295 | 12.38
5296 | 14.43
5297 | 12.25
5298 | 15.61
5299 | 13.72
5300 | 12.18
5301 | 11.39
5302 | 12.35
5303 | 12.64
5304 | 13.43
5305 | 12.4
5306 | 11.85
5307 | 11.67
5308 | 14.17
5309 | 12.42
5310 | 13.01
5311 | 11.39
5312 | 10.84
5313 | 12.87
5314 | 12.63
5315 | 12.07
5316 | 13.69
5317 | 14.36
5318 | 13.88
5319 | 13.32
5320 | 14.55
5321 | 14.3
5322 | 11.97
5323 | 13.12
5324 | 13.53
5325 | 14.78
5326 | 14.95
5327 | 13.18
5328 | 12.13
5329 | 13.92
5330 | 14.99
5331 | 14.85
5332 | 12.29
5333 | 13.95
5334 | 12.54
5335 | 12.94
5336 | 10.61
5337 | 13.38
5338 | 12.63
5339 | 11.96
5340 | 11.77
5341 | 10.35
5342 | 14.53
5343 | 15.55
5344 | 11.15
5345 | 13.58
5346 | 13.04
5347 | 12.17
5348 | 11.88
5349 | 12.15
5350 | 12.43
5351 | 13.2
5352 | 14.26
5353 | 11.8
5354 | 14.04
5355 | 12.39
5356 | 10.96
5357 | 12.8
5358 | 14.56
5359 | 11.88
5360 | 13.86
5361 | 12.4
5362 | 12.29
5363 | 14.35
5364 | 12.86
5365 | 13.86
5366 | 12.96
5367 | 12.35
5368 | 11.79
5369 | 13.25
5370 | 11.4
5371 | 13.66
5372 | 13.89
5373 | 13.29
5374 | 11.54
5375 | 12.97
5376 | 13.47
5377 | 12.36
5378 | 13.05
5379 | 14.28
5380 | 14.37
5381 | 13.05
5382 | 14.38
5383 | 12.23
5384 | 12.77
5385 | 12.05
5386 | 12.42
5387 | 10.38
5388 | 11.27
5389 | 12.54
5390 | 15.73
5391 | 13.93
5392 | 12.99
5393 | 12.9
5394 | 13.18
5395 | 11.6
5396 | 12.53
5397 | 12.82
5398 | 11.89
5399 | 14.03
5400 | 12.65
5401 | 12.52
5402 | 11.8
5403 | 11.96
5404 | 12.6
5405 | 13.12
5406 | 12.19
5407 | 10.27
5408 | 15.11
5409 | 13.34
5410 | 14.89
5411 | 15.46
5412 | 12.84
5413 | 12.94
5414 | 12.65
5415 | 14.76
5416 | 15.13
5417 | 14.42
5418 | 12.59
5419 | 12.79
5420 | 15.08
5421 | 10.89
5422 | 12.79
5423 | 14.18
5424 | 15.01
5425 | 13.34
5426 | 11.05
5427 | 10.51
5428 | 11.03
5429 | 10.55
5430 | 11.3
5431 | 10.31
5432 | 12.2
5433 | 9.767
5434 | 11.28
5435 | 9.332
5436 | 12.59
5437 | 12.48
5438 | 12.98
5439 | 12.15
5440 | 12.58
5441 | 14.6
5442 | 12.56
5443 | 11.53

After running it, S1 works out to 1.3 angstrom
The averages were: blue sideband 13.6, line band 12.9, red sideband 12.7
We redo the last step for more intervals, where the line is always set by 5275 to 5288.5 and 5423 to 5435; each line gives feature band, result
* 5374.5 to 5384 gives -1.13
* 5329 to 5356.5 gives -1.37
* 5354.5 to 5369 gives -0.93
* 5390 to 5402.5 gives -1.15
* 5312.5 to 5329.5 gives -1.52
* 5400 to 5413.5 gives -1.51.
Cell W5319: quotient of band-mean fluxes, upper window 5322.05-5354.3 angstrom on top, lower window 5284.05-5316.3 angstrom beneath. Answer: 1.03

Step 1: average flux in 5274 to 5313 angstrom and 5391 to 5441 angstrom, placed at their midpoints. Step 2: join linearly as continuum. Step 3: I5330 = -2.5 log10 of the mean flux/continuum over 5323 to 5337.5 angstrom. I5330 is -0.06 mag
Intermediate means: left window 12.7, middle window 13.4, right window 12.6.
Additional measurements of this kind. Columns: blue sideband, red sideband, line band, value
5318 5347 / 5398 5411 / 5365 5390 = 0.02 mag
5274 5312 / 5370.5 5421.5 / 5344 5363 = 0.01 mag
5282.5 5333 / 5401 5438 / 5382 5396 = 0.00 mag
